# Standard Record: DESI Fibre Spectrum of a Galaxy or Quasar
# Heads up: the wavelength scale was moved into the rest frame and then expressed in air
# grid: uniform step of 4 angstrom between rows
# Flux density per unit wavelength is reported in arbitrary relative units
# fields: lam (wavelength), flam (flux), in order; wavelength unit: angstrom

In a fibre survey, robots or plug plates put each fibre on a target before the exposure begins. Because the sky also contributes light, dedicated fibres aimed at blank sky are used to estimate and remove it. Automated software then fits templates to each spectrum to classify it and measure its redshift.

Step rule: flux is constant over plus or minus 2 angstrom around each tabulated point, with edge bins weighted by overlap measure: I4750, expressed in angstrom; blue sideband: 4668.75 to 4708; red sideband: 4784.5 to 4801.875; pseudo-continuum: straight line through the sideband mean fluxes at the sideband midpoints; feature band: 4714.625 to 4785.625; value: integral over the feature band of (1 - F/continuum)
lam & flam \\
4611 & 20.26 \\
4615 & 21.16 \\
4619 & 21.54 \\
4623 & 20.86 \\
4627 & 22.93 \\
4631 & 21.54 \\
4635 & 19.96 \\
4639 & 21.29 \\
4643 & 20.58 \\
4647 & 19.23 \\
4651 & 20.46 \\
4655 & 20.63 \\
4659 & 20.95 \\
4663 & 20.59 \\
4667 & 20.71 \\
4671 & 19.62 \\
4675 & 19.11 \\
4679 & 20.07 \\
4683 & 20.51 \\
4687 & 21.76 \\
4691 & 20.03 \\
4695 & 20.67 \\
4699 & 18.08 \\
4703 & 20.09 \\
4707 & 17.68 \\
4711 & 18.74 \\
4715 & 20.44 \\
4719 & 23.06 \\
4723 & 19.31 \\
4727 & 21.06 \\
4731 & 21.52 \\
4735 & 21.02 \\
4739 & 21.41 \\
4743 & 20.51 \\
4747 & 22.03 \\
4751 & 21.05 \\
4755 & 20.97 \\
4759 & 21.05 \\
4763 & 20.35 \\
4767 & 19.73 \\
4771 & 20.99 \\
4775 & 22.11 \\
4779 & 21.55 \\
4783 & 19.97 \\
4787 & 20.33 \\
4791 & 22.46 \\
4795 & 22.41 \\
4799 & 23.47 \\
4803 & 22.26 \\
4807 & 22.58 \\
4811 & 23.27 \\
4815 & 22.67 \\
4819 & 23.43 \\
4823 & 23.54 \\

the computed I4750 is 0.48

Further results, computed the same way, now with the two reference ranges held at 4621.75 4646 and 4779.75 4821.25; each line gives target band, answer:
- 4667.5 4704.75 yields 2.53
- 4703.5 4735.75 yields 2.08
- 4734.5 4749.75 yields 0.43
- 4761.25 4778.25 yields 0.93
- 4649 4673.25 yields 0.95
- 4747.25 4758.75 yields 0.40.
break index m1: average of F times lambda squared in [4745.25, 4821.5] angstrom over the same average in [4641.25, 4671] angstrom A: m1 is 1.1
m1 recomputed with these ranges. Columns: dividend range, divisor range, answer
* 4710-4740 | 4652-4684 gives 1.05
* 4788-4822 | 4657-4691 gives 1.18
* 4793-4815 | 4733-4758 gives 1.10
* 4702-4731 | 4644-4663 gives 1.02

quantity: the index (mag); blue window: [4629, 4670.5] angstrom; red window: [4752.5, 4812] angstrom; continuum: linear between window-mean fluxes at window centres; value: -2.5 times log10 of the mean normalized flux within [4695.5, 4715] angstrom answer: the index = 0.11 mag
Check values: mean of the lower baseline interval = 20.6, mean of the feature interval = 19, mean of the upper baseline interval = 21.5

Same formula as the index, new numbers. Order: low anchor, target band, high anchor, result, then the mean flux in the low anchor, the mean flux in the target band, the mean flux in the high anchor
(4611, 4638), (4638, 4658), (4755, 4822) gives 0.05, 21.3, 20.4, 21.8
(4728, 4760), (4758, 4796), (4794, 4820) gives 0.05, 21.2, 21.1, 22.9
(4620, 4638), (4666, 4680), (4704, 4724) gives 0.04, 21.3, 19.8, 19.9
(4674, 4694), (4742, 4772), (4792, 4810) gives 0.05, 20.4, 20.8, 22.7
